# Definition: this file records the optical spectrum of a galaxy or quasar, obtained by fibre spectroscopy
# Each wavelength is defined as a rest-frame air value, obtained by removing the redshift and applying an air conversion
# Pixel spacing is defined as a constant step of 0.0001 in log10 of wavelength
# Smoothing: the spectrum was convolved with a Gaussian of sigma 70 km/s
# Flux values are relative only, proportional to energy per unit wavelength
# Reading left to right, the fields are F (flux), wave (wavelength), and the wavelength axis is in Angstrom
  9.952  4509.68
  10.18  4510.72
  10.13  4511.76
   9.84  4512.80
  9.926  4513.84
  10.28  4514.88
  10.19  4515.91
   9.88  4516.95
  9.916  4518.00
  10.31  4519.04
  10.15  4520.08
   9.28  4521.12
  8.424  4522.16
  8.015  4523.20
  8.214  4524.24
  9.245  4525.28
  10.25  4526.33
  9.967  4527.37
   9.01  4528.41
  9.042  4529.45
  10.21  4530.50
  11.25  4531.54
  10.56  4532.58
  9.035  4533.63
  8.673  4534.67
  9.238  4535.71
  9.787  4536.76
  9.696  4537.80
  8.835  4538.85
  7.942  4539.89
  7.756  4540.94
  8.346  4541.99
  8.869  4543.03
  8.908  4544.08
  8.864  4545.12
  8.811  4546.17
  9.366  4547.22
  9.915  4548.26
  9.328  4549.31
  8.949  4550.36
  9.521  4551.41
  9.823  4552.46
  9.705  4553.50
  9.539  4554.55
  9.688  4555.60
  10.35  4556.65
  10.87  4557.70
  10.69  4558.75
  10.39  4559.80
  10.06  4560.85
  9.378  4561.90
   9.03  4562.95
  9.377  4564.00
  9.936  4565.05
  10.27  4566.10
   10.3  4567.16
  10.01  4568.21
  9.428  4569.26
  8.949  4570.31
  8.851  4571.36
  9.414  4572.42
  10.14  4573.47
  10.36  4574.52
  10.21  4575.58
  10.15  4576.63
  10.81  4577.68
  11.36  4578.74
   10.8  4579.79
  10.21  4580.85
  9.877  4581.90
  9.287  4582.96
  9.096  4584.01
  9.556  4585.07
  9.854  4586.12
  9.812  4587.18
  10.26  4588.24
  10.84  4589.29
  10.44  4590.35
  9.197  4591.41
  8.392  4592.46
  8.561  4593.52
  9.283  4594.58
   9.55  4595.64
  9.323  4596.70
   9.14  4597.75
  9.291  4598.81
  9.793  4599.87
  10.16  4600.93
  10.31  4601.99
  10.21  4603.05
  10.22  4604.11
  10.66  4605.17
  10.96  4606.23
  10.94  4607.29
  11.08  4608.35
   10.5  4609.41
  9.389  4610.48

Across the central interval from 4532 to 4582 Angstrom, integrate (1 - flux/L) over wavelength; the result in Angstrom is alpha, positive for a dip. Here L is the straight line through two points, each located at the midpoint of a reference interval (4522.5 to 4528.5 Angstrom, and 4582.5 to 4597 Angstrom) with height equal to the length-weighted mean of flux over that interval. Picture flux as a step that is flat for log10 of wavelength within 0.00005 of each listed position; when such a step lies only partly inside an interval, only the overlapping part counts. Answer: -1.7 Angstrom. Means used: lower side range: 9.11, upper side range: 9.54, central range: 9.63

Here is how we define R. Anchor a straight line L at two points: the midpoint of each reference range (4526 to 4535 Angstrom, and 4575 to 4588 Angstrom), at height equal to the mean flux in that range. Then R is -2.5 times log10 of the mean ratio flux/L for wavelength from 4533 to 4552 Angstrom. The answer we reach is 0.10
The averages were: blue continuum 9.8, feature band 9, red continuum 10.1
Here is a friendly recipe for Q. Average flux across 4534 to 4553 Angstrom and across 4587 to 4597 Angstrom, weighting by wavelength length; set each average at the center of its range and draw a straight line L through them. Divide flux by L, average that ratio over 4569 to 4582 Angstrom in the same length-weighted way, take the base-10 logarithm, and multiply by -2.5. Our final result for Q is -0.08 mag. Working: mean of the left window 9.04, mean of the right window 9.56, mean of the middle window 10.1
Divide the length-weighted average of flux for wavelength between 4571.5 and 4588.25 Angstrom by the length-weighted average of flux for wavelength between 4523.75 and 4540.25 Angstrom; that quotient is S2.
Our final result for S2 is 1.06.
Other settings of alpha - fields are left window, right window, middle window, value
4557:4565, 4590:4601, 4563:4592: -0.8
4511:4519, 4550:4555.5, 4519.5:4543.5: 1.5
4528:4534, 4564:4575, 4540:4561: 0.8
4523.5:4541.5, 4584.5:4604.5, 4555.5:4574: -0.7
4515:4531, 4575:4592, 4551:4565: -0.1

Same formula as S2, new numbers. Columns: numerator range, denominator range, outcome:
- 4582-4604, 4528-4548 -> 1.05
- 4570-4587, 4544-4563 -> 1.03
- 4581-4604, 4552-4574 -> 0.98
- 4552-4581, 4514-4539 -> 1.04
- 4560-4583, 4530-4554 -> 1.07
